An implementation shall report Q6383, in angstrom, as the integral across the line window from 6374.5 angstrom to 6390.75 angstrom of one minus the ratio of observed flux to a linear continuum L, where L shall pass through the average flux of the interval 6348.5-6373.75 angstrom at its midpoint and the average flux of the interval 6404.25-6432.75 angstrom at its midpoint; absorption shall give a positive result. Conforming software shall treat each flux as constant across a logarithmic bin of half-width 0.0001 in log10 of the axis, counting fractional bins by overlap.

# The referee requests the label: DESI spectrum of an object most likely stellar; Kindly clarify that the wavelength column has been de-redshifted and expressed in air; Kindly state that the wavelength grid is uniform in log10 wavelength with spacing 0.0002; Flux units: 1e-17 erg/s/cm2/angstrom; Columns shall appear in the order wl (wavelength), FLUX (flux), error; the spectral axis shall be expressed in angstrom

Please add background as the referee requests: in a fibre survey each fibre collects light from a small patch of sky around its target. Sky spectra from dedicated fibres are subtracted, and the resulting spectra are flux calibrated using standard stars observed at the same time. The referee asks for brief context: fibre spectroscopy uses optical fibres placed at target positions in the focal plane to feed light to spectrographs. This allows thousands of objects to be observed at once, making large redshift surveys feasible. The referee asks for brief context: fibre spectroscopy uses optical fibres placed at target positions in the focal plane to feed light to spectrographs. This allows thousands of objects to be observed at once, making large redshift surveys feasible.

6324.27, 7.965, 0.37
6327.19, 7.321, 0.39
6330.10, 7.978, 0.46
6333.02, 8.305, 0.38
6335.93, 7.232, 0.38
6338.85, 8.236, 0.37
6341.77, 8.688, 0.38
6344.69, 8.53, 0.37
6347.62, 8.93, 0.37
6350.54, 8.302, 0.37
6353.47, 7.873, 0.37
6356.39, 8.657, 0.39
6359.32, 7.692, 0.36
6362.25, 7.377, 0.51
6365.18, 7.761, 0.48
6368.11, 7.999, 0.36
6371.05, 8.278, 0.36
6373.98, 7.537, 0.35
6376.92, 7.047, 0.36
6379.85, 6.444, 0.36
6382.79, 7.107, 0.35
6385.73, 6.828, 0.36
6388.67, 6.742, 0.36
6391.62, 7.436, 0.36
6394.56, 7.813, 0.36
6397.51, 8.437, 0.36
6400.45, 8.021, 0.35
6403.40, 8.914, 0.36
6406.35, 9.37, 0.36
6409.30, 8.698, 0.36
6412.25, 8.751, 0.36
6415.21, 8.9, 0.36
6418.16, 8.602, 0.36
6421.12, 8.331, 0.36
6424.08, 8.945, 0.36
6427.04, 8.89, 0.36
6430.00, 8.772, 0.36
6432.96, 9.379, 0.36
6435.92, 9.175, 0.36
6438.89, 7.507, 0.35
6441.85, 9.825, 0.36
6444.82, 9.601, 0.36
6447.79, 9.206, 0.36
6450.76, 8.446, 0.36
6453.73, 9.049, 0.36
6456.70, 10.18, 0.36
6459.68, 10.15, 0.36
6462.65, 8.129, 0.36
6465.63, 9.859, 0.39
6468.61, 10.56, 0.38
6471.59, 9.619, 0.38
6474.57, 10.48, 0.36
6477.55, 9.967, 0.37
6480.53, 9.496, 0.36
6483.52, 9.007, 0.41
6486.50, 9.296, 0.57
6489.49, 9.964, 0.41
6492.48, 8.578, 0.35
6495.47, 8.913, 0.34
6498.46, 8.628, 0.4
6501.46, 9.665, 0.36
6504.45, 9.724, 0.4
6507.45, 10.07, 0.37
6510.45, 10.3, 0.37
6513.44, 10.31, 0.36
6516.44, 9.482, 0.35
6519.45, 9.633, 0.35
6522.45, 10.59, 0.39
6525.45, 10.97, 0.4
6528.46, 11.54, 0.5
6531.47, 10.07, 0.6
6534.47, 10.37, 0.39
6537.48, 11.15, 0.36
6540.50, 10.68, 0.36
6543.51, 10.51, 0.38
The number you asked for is 2.8 angstrom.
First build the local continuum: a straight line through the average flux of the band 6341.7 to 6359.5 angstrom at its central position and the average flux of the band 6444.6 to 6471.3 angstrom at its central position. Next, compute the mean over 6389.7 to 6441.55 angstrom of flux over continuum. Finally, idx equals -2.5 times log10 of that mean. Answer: 0.056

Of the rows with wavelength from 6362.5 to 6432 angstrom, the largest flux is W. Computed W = 9.37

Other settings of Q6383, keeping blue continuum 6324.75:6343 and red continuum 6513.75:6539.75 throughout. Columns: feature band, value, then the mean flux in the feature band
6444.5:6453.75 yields 0.4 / 9.01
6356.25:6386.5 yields 3.4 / 7.49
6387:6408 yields 1.7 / 8.1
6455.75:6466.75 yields 0.1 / 9.54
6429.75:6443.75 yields 0.5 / 8.97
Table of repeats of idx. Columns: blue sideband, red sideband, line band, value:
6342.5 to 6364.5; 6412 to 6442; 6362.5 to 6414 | 0.09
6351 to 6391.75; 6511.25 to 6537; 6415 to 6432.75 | -0.03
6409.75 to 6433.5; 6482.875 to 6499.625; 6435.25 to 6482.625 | -0.06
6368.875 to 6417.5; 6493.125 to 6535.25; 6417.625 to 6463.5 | -0.04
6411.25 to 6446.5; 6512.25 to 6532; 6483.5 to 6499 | 0.09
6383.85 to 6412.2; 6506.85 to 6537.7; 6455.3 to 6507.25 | 0.01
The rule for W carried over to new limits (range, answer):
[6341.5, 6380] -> 8.93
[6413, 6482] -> 10.56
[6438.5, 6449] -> 9.825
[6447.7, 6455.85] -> 9.206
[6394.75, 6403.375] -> 8.437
